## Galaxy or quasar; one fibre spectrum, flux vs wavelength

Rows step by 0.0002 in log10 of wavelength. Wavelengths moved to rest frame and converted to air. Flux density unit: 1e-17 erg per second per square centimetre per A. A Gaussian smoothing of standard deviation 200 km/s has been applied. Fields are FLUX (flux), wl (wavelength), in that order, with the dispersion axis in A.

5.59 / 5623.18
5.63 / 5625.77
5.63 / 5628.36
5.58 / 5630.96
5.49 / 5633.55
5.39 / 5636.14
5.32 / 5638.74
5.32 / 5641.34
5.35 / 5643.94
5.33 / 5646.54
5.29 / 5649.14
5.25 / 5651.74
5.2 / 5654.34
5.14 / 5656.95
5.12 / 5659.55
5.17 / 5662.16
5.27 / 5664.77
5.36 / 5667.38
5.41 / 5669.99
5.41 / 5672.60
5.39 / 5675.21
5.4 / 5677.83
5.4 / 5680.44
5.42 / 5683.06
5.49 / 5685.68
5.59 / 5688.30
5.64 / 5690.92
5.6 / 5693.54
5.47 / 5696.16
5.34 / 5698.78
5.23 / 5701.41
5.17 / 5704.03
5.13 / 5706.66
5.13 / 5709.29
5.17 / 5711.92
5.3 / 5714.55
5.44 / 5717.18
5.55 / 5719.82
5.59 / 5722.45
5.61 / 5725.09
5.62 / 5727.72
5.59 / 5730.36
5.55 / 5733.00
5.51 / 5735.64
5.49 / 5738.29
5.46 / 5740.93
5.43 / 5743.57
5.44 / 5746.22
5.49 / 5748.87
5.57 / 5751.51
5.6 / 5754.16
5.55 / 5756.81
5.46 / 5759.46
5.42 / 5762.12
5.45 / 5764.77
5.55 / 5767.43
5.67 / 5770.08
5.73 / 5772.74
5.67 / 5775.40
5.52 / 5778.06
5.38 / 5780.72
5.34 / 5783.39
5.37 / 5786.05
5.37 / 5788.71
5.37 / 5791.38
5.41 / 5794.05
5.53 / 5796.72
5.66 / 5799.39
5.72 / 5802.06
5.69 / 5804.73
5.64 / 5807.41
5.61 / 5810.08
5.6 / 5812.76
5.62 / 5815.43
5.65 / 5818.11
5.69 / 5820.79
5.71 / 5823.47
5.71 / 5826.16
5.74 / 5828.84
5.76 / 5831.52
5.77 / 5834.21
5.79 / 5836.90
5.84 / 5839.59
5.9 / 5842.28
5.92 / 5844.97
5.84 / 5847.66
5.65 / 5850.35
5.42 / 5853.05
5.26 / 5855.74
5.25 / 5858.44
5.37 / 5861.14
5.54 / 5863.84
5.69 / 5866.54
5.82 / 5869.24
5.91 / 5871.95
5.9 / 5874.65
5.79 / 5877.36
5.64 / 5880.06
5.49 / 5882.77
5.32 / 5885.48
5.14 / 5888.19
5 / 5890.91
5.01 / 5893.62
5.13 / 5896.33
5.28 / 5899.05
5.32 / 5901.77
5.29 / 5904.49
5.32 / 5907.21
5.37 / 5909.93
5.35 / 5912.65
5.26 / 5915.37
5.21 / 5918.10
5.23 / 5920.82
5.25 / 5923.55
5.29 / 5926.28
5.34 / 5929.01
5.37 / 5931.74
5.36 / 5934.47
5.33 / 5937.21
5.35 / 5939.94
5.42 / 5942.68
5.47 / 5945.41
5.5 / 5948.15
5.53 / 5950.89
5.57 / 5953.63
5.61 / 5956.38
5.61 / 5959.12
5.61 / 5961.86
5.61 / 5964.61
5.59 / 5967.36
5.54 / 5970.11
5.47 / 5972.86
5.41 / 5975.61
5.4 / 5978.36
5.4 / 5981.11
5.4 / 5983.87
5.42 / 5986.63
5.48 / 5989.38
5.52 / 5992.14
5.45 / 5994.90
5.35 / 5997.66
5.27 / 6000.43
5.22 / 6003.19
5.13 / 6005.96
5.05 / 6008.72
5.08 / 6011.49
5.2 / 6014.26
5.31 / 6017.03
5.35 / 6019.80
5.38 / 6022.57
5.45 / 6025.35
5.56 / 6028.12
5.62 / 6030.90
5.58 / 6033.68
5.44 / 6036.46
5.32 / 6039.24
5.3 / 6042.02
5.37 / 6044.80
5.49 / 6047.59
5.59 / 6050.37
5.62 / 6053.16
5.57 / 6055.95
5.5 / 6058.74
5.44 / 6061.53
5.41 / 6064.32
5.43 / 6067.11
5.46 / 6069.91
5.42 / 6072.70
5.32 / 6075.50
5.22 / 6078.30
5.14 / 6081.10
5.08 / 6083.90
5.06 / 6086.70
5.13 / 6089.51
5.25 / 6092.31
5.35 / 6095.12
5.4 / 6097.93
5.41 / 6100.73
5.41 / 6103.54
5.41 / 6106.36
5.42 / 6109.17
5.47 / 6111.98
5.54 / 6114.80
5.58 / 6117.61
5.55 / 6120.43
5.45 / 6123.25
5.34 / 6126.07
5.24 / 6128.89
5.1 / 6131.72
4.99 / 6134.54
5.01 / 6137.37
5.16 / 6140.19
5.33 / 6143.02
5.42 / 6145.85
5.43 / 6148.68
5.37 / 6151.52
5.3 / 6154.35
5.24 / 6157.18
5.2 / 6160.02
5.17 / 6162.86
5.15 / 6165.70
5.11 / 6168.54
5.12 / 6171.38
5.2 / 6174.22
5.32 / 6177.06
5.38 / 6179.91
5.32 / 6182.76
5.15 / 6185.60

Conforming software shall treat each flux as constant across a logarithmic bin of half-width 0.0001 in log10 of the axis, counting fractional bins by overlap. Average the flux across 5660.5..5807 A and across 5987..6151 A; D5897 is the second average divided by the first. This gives 0.98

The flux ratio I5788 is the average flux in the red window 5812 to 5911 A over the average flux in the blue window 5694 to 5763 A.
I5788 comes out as 1.02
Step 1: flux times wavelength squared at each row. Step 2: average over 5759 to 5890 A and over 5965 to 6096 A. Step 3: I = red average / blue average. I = 1.0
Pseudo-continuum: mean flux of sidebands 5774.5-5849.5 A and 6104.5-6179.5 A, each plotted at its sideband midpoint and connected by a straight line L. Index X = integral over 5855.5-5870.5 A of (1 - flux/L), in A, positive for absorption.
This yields 0.2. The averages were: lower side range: 5.64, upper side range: 5.29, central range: 5.5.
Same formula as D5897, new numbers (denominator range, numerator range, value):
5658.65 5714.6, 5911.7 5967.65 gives 1.01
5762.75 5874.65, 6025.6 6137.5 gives 0.96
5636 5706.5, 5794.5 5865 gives 1.06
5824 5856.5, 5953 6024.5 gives 0.94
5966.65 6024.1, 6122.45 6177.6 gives 0.98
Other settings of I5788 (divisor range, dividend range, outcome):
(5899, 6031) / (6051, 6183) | 0.99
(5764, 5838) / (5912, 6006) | 0.97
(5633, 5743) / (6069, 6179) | 0.98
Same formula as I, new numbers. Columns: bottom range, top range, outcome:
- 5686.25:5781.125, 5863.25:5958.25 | 1.05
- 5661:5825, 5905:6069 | 1.07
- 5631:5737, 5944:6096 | 1.13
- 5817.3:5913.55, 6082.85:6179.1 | 1.04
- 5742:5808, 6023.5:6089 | 1.08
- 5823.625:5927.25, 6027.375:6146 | 1.05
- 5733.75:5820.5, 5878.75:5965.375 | 1.02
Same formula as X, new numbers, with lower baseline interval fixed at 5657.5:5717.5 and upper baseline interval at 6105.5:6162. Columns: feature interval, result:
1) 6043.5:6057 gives -0.5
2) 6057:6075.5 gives -0.4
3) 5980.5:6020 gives 0.2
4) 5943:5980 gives -1.4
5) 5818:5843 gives -2.0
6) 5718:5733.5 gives -0.7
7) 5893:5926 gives 0.5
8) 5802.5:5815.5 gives -0.7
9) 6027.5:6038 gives -0.4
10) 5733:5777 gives -1.5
